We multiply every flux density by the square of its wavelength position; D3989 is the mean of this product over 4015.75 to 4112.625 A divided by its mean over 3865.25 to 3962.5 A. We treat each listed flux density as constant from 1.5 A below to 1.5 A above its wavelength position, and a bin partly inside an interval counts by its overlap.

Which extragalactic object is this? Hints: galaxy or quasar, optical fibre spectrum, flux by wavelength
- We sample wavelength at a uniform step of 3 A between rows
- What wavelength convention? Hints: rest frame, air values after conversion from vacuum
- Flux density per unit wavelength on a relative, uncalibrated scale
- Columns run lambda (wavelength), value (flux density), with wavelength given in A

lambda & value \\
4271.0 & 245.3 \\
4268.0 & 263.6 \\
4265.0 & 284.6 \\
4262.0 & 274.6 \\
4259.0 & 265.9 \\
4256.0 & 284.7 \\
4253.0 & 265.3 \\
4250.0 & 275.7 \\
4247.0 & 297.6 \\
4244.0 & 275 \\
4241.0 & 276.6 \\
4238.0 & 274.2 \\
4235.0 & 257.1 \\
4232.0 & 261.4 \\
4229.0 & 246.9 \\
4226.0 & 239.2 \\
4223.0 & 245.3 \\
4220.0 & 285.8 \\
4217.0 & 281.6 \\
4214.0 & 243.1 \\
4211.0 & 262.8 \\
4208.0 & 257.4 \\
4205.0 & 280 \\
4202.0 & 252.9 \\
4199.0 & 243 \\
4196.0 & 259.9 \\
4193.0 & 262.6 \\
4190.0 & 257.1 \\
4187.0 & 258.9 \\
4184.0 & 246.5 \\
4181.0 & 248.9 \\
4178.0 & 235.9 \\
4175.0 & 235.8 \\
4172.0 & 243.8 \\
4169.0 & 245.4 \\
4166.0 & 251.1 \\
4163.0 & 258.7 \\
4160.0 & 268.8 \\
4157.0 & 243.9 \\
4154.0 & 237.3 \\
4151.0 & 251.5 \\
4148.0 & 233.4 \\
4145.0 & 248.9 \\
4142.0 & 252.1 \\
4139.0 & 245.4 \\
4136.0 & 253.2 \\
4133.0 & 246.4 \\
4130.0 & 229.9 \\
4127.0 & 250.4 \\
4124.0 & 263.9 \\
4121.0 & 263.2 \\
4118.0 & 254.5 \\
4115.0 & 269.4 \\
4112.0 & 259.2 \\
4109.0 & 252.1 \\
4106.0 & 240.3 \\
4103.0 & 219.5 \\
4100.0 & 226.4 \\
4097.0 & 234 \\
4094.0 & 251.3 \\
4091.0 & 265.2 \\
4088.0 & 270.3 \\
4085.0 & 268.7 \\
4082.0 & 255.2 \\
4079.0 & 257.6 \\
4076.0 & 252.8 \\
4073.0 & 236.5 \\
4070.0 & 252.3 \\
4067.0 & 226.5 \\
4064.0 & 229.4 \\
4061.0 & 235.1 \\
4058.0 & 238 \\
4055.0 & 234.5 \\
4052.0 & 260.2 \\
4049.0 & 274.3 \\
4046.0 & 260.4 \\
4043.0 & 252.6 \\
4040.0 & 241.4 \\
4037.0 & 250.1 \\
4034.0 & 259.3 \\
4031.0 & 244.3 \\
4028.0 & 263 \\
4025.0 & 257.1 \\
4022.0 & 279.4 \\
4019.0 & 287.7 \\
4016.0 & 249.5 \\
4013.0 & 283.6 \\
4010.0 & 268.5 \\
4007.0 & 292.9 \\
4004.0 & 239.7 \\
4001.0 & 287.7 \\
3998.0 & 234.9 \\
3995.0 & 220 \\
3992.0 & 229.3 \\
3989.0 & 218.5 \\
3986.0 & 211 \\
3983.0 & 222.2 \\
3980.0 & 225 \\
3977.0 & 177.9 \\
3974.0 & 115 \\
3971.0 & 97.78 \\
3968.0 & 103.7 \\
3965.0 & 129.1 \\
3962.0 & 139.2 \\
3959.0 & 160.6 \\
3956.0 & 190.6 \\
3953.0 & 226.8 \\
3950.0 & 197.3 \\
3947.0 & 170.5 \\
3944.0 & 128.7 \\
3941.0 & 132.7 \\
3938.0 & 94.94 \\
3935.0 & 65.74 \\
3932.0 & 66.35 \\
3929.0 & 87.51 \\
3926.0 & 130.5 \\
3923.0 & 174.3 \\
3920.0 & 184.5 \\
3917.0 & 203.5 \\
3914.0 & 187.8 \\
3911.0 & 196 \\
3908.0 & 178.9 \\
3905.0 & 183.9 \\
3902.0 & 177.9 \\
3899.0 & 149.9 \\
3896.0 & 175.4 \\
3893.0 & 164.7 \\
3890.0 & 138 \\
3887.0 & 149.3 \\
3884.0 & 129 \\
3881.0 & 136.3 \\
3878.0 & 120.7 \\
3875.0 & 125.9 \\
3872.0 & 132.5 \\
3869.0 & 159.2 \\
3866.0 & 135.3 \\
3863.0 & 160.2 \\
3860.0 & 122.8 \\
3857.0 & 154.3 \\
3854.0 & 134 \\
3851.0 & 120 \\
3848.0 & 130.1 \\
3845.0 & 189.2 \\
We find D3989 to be 1.78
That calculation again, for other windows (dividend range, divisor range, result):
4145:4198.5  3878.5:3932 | 1.80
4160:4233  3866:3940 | 2.02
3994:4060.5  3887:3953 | 1.78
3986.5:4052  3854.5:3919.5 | 1.75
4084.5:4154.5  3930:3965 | 1.91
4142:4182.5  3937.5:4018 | 1.37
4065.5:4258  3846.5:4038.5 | 1.57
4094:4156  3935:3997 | 1.59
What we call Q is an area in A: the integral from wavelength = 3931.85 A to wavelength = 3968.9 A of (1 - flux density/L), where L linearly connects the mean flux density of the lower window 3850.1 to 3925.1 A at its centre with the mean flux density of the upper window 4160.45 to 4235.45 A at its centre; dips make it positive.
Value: 7.2 A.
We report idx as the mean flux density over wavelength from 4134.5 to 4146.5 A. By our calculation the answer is 250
